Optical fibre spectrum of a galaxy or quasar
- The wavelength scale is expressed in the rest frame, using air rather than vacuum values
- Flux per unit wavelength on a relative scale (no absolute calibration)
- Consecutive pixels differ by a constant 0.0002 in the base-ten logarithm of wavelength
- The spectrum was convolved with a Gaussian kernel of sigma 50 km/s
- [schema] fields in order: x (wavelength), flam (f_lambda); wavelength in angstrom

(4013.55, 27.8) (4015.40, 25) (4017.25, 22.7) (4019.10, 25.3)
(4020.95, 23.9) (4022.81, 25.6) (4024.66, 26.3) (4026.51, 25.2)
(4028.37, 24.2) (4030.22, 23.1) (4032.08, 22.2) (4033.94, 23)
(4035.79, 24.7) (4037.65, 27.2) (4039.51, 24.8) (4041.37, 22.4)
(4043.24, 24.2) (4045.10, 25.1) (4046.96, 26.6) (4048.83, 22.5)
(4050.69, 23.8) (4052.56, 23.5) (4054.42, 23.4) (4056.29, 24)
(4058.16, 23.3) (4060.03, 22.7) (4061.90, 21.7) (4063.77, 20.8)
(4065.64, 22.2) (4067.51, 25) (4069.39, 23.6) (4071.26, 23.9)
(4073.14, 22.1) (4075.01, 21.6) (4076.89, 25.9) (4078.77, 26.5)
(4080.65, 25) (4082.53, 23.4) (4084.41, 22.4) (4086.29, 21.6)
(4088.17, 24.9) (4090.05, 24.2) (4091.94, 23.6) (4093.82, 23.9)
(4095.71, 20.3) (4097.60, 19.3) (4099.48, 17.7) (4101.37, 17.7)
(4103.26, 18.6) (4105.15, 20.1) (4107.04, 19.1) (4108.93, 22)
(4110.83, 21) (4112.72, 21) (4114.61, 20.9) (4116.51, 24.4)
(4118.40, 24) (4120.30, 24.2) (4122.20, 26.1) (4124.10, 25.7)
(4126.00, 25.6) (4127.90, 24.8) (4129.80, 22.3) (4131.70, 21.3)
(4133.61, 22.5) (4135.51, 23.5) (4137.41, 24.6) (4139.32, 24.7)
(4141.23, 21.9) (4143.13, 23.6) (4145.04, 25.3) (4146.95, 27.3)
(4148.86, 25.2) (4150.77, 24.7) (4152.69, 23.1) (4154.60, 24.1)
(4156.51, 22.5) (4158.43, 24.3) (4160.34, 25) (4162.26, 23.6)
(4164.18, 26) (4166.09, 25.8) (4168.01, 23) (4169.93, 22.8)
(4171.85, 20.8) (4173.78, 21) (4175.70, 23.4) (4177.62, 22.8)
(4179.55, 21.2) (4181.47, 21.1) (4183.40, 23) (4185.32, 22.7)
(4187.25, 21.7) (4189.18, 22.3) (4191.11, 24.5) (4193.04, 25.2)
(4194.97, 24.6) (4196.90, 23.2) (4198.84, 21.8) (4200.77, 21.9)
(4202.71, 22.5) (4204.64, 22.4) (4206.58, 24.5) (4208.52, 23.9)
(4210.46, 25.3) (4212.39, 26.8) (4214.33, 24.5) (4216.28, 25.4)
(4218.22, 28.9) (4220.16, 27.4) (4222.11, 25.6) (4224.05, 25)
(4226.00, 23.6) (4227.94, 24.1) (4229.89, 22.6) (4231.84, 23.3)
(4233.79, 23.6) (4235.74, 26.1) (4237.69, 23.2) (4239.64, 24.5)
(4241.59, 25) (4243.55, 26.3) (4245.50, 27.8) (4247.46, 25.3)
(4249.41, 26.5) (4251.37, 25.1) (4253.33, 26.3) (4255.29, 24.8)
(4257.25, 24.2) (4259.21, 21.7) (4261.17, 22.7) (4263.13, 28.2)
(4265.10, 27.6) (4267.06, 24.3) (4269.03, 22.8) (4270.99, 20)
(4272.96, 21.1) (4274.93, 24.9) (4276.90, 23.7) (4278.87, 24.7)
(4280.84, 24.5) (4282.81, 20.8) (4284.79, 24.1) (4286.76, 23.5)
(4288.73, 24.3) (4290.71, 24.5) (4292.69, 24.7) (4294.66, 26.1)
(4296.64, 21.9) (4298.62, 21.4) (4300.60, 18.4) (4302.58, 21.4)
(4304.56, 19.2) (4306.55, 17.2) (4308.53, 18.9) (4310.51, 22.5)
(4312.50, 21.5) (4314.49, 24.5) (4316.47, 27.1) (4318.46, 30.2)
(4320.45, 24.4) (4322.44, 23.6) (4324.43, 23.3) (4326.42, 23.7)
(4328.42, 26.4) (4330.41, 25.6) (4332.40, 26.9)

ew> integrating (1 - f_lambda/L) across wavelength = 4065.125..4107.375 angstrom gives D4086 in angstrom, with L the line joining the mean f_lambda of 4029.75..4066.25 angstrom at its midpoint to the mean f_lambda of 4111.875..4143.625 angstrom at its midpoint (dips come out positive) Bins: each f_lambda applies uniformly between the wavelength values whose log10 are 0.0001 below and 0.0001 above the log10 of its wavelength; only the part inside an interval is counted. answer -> 2.3 angstrom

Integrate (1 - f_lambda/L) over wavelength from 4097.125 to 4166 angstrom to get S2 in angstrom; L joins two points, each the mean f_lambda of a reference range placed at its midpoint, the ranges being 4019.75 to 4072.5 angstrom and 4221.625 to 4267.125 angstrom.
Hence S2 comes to 3.6 angstrom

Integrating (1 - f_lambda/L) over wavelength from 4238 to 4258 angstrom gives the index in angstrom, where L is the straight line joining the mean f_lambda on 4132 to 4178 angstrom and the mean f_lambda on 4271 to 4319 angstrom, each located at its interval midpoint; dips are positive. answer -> -2.04 angstrom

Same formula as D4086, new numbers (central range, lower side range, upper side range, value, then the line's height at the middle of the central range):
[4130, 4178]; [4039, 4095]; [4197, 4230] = 0.85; 24.1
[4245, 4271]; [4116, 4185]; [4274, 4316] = -2.35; 22.9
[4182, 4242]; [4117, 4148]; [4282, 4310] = -2.74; 23.1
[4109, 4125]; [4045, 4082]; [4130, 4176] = 0.24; 23.7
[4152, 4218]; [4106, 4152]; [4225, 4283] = 1.17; 23.9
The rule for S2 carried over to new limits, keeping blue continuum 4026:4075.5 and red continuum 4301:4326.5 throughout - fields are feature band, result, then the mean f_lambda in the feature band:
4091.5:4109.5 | 2.6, 20.1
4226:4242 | -0.7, 24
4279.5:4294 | -0.6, 23.9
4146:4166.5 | -1.2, 24.7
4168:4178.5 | 0.4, 22.2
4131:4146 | -0.1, 23.5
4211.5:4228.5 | -2.0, 25.7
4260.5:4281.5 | -1.1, 24.1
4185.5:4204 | 0.1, 23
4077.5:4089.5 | -0.3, 24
